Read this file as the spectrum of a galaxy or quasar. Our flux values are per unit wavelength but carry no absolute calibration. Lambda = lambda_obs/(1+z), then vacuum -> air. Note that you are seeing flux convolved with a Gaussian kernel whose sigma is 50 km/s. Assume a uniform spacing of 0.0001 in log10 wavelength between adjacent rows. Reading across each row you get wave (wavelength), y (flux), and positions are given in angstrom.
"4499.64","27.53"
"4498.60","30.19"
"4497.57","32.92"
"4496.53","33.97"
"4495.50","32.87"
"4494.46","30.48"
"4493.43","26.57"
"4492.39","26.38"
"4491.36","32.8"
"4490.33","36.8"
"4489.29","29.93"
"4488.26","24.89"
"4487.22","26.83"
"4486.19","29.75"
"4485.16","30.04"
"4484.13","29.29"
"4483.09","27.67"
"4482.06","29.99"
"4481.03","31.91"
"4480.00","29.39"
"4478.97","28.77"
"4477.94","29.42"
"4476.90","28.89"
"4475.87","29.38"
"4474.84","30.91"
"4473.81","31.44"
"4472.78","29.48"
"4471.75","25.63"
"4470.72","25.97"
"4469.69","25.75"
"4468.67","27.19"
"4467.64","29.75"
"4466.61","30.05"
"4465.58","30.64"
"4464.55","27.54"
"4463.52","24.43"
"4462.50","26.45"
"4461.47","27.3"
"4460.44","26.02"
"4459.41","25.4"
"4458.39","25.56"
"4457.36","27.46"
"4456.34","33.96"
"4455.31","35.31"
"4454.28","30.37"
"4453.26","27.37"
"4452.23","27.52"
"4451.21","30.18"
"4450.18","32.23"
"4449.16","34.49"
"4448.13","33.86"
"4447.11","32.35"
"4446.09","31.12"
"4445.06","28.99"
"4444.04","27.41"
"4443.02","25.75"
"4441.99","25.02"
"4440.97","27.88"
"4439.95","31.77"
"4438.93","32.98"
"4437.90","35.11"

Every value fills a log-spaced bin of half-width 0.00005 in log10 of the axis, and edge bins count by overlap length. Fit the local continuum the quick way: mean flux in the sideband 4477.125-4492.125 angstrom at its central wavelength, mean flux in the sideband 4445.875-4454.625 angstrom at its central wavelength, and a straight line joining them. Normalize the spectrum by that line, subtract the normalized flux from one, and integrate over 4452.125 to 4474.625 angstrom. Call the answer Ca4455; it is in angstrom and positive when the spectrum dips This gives 1.7 angstrom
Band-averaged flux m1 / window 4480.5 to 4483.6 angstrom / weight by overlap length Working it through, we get 29.9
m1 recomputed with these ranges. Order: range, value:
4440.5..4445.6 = 27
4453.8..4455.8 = 32.8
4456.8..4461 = 26.2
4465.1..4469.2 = 29.4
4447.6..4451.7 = 32.7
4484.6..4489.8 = 28.3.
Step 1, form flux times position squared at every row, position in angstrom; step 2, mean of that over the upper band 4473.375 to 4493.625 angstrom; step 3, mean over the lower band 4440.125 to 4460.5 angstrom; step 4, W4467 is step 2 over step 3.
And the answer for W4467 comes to 1.02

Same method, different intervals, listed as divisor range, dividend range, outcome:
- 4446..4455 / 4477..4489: 0.94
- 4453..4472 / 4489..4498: 1.14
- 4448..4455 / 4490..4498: 1.04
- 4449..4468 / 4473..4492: 1.04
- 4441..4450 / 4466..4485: 0.98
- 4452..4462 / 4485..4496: 1.05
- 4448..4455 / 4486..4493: 0.98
